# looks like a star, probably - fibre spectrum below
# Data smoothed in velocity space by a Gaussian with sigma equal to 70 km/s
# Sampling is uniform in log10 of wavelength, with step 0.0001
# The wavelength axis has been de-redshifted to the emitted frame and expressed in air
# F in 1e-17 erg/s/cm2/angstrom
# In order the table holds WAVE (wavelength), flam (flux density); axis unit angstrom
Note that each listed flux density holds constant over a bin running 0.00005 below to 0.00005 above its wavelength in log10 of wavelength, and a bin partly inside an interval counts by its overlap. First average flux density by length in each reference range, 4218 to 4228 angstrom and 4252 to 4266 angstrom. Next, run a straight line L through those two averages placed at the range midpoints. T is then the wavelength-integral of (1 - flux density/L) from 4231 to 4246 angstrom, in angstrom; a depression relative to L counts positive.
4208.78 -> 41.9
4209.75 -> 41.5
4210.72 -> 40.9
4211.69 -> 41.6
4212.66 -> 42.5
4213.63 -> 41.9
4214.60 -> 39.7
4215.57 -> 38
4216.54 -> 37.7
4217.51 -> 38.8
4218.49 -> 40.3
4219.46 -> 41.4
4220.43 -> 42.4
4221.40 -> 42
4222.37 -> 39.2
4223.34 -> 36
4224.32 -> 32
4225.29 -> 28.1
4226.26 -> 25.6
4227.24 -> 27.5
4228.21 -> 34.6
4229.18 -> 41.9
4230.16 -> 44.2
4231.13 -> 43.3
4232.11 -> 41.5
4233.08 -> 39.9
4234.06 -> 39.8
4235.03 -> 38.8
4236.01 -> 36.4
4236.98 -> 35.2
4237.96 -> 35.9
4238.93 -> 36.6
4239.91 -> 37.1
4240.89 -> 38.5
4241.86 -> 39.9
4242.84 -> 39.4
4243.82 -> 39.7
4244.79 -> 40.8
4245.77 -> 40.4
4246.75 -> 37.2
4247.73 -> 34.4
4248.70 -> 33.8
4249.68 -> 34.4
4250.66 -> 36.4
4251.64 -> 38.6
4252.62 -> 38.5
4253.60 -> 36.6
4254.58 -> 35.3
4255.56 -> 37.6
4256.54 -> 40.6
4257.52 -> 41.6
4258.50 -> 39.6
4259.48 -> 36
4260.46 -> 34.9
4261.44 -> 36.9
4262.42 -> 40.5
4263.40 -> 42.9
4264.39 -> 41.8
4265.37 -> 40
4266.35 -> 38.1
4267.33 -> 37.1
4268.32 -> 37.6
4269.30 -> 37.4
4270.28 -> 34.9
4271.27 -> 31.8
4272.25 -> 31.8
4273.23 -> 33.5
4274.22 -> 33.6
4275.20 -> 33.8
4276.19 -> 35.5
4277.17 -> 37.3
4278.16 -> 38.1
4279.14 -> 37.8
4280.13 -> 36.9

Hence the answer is -0.8 angstrom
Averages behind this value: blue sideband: 35.4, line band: 38.8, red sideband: 38.8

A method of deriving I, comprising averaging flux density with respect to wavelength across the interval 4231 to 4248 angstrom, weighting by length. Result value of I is 38.5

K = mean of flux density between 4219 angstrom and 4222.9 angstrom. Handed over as 41.3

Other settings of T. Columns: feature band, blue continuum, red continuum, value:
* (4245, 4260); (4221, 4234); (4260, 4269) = 0.27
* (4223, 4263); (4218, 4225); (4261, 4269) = 1.83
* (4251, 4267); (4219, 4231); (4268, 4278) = -1.55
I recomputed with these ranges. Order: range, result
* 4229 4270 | 38.5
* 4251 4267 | 38.7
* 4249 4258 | 37.6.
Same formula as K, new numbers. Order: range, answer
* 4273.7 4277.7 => 35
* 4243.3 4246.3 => 40.2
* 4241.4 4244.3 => 39.6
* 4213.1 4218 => 39.2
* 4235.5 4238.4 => 35.8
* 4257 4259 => 40.6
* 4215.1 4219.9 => 39.2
